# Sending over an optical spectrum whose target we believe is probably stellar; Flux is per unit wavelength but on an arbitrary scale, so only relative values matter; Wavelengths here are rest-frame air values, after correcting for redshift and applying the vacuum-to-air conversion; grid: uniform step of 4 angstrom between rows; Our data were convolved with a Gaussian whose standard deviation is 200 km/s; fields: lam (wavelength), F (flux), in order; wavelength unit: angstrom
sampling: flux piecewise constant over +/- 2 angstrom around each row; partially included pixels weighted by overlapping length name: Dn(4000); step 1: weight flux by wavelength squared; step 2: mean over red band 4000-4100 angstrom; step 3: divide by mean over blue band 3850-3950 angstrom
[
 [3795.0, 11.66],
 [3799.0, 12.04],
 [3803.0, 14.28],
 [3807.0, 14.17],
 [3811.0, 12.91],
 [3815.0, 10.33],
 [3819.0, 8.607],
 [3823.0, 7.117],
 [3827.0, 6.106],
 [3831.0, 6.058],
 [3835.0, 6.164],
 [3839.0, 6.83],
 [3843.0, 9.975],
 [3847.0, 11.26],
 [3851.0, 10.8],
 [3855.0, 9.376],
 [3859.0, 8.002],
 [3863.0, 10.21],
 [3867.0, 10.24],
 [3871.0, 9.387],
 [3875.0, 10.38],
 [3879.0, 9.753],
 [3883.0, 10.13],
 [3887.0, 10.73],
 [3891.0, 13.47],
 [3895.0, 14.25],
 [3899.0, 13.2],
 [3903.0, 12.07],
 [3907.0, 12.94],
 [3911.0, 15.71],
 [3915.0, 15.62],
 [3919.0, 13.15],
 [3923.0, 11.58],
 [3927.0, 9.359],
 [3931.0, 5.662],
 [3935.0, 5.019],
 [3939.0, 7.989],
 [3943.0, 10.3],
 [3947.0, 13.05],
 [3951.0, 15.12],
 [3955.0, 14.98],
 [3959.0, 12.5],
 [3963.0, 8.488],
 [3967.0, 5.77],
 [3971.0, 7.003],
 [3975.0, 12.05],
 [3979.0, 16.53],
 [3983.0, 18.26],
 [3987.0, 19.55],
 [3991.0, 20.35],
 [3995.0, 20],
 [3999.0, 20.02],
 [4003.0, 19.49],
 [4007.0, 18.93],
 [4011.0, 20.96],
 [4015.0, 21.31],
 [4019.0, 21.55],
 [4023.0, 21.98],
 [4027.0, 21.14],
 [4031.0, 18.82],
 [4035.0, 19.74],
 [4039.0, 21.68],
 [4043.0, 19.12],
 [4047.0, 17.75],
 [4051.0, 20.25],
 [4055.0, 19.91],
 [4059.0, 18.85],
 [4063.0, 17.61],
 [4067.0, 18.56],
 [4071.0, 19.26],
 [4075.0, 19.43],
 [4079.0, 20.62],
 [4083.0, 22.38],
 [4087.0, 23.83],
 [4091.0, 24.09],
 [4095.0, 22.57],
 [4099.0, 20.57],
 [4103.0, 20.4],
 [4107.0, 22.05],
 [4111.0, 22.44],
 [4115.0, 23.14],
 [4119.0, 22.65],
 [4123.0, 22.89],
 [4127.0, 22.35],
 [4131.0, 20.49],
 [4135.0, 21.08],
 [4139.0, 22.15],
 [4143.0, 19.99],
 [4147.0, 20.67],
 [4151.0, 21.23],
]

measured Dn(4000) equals 2.01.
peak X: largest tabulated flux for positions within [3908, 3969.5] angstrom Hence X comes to 15.71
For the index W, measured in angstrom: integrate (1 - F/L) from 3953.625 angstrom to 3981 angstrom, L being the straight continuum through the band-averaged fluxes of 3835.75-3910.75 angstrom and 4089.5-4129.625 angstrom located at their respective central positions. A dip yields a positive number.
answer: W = 7.8 angstrom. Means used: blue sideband 10.8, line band 11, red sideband 22.3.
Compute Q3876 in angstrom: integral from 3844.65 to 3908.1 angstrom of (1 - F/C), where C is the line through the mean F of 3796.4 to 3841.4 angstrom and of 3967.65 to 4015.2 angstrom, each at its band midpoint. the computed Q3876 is 6.28 angstrom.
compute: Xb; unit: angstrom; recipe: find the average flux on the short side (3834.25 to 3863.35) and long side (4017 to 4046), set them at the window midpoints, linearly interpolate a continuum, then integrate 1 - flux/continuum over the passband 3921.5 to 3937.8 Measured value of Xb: 7.3 angstrom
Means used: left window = 9.14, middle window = 7.8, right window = 20.5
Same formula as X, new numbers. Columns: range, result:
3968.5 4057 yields 21.98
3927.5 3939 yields 7.989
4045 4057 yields 20.25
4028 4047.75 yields 21.68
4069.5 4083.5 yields 22.38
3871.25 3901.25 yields 14.25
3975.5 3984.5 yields 18.26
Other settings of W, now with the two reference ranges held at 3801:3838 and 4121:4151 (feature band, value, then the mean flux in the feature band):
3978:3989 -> -1.9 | 18.3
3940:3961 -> 2.1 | 12.9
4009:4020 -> -2.9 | 21.2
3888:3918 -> -2.8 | 13.8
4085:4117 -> -3.8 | 22.4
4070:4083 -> -0.7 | 20.2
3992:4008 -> -3.4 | 19.7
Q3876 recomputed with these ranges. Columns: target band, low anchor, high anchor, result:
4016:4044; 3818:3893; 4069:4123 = -3.5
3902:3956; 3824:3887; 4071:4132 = 5.2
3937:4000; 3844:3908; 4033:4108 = 7.5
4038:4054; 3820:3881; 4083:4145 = -0.8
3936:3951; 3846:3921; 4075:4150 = 3.8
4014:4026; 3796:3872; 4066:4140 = -2.4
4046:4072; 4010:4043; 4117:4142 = 2.7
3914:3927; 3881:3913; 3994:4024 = 1.6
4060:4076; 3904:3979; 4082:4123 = 1.1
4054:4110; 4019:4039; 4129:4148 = 0.0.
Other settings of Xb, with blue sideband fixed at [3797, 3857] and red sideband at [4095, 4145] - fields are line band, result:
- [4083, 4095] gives -1.8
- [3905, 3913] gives -0.8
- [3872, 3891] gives 2.3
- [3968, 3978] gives 3.7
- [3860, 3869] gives 1.0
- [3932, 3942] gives 5.2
